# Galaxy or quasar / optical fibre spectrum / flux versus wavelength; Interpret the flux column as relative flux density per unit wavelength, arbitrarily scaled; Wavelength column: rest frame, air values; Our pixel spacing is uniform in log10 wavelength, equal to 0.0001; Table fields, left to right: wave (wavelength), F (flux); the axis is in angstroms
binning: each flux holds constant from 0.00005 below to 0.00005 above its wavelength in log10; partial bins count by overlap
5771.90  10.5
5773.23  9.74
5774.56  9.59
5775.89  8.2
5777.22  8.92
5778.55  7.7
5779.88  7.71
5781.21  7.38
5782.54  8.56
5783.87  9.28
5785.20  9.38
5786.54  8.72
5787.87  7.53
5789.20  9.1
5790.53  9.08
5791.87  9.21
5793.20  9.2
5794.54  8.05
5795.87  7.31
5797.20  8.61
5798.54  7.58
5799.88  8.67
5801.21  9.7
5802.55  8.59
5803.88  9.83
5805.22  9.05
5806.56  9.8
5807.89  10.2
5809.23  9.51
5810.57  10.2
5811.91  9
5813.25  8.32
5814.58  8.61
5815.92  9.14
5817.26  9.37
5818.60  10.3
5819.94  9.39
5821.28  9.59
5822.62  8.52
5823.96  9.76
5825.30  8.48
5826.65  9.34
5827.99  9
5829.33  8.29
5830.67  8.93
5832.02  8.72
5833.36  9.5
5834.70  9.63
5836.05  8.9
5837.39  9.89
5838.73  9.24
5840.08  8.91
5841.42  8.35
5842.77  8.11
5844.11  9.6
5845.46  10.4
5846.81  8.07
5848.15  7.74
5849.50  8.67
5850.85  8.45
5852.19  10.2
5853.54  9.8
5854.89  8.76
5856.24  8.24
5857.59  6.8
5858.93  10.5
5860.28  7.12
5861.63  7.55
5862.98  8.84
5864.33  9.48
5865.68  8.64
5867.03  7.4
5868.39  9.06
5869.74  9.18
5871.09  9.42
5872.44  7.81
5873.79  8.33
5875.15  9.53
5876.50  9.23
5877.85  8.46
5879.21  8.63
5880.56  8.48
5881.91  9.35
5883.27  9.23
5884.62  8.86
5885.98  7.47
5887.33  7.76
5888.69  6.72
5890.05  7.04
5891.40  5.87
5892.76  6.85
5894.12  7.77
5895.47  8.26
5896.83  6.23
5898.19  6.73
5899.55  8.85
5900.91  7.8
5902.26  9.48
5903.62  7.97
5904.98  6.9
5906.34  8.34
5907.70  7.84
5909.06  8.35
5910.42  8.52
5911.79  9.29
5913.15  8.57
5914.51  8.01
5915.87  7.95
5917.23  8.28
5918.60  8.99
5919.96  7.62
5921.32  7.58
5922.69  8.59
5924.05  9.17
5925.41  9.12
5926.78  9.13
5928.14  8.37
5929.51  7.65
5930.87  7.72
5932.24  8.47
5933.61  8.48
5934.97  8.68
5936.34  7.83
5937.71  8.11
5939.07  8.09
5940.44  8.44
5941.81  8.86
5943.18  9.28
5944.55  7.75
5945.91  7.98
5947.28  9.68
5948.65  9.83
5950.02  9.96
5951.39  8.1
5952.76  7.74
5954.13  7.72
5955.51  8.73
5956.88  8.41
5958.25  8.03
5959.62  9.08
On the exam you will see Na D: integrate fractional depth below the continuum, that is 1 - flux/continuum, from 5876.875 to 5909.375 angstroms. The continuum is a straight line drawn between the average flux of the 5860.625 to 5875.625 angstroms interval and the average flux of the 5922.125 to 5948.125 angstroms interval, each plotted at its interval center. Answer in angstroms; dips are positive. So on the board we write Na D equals 2.57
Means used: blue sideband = 8.61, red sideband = 8.51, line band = 7.89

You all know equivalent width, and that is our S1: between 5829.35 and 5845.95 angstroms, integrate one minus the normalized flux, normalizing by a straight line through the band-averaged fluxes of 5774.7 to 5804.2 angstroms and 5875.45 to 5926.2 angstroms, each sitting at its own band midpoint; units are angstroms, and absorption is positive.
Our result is -1.5 angstroms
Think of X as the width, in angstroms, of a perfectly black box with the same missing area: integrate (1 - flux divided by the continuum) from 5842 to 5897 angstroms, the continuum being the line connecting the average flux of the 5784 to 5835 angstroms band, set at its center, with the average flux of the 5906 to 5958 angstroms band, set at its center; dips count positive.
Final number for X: 2.2 angstroms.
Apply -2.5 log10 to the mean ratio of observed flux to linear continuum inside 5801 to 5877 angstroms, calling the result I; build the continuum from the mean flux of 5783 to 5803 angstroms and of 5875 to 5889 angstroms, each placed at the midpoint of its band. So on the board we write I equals -0.05 mag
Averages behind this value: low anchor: 8.67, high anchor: 8.53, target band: 8.99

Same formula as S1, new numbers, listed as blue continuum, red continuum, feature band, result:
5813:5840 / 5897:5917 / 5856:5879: 0.17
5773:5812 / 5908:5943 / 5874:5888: -0.23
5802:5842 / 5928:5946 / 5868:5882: -0.09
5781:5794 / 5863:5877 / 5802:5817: -0.88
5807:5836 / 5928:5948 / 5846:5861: 0.66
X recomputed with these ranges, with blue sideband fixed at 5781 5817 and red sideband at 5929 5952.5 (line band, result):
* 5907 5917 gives 0.28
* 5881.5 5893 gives 1.31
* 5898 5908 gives 0.66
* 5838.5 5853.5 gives -0.24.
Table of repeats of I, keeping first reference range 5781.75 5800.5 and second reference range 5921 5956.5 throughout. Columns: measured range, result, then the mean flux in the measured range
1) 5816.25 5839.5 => -0.08 mag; 9.22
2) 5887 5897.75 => 0.21 mag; 7.03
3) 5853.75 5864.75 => 0.01 mag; 8.45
